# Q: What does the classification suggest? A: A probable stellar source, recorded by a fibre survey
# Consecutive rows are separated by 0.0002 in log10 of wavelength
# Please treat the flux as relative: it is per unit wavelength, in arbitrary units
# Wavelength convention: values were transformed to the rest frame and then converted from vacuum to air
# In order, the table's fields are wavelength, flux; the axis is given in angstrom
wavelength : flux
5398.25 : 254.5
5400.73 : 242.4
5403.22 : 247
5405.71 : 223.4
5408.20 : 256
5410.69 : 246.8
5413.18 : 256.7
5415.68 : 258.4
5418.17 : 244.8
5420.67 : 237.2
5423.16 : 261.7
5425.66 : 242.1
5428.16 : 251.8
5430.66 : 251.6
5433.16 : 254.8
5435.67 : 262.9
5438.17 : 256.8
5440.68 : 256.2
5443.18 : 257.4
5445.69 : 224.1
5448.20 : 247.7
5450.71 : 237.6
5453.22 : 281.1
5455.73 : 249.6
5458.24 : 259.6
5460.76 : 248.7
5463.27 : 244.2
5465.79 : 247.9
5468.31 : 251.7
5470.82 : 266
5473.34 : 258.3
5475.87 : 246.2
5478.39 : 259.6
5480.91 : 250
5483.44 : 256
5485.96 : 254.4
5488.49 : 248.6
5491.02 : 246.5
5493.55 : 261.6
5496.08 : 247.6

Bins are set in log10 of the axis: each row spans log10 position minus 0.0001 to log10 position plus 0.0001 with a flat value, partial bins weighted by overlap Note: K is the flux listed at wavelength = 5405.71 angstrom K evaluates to 223.4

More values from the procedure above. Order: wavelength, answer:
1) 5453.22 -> 281.1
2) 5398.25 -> 254.5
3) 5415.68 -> 258.4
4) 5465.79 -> 247.9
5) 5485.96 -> 254.4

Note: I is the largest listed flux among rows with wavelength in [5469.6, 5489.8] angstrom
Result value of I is 266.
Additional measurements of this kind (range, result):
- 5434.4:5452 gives 262.9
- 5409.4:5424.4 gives 261.7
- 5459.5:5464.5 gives 248.7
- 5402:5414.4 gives 256.7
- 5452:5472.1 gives 281.1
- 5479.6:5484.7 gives 256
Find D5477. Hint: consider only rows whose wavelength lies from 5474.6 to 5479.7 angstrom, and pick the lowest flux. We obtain 246.2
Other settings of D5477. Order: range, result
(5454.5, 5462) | 248.7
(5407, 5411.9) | 246.8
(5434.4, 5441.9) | 256.2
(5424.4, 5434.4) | 242.1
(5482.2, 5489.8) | 248.6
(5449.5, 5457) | 237.6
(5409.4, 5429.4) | 237.2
